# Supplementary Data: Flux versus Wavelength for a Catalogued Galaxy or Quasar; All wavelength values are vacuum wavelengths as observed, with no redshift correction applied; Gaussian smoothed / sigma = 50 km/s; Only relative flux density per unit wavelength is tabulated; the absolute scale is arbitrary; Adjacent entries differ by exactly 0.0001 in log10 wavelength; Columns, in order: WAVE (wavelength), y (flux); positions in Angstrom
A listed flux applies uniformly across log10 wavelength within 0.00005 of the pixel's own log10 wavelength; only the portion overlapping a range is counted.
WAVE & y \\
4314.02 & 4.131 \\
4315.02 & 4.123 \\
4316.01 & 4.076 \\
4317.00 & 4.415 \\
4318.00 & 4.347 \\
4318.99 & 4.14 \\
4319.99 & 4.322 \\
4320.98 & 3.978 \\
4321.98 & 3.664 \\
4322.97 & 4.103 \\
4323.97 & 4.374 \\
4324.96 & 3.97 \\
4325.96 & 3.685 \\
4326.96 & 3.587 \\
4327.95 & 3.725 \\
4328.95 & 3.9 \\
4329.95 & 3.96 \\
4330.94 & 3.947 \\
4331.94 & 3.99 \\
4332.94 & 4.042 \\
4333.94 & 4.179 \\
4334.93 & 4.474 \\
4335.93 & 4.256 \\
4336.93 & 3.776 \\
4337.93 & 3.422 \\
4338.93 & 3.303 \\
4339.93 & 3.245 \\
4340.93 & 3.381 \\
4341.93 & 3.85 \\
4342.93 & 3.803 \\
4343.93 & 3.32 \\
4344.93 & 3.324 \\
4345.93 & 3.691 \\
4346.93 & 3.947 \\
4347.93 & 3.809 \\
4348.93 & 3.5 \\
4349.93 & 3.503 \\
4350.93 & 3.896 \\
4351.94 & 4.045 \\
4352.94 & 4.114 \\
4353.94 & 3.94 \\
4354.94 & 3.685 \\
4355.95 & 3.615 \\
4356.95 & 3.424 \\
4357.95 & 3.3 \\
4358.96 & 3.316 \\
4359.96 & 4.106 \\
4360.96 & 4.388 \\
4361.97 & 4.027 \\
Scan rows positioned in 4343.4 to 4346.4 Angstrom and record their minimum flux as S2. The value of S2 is 3.32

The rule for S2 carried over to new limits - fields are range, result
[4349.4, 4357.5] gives 3.424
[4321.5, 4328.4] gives 3.587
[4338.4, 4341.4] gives 3.245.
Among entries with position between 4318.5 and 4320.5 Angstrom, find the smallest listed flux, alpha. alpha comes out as 4.14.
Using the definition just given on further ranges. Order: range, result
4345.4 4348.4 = 3.691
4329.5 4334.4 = 3.947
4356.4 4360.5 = 3.3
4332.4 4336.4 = 4.042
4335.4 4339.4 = 3.303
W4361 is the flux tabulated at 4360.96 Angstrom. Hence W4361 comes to 4.388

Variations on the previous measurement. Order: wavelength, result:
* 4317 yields 4.415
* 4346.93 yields 3.947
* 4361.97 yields 4.027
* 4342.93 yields 3.803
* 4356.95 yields 3.424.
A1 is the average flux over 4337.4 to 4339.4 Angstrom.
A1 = 3.37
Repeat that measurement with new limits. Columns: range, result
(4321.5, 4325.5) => 4.03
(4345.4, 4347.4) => 3.81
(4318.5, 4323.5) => 4.04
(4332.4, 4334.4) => 4.1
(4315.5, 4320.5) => 4.26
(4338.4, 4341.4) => 3.31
